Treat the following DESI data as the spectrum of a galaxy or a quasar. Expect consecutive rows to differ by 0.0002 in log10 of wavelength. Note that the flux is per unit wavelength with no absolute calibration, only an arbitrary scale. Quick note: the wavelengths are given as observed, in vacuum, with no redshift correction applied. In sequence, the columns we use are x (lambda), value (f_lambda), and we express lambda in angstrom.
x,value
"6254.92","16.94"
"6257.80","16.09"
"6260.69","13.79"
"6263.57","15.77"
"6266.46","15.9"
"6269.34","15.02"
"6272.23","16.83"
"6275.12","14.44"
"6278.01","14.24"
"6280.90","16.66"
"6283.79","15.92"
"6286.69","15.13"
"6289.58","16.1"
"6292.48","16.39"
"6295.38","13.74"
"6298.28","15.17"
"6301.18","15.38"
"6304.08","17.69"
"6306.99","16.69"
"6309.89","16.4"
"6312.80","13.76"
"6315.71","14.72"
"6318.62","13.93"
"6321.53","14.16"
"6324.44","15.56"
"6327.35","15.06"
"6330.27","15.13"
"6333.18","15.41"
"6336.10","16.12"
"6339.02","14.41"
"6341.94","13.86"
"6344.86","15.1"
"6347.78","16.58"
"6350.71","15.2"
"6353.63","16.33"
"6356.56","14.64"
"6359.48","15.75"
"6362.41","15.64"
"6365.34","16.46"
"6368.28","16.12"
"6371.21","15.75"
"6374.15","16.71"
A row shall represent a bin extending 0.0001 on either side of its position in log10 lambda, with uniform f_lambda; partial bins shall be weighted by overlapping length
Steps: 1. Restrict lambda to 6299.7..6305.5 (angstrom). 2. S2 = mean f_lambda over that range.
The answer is 16.5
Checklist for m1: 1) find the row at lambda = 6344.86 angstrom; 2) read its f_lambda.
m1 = 15.1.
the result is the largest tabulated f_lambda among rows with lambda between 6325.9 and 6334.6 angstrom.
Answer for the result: 15.41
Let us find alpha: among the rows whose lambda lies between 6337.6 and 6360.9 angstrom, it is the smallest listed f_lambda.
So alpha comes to 13.86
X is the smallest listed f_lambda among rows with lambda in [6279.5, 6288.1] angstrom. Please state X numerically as 15.13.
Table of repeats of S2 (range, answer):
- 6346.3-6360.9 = 15.7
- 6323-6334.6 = 15.3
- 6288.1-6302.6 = 15.4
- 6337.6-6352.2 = 15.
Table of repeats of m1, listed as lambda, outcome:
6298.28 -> 15.17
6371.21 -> 15.75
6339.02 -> 14.41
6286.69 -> 15.13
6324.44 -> 15.56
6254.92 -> 16.94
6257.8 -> 16.09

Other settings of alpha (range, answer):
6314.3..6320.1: 13.93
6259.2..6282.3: 13.79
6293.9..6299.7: 13.74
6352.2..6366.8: 14.64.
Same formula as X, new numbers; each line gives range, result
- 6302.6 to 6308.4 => 16.69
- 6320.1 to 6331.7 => 14.16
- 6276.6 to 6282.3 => 14.24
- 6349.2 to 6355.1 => 15.2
